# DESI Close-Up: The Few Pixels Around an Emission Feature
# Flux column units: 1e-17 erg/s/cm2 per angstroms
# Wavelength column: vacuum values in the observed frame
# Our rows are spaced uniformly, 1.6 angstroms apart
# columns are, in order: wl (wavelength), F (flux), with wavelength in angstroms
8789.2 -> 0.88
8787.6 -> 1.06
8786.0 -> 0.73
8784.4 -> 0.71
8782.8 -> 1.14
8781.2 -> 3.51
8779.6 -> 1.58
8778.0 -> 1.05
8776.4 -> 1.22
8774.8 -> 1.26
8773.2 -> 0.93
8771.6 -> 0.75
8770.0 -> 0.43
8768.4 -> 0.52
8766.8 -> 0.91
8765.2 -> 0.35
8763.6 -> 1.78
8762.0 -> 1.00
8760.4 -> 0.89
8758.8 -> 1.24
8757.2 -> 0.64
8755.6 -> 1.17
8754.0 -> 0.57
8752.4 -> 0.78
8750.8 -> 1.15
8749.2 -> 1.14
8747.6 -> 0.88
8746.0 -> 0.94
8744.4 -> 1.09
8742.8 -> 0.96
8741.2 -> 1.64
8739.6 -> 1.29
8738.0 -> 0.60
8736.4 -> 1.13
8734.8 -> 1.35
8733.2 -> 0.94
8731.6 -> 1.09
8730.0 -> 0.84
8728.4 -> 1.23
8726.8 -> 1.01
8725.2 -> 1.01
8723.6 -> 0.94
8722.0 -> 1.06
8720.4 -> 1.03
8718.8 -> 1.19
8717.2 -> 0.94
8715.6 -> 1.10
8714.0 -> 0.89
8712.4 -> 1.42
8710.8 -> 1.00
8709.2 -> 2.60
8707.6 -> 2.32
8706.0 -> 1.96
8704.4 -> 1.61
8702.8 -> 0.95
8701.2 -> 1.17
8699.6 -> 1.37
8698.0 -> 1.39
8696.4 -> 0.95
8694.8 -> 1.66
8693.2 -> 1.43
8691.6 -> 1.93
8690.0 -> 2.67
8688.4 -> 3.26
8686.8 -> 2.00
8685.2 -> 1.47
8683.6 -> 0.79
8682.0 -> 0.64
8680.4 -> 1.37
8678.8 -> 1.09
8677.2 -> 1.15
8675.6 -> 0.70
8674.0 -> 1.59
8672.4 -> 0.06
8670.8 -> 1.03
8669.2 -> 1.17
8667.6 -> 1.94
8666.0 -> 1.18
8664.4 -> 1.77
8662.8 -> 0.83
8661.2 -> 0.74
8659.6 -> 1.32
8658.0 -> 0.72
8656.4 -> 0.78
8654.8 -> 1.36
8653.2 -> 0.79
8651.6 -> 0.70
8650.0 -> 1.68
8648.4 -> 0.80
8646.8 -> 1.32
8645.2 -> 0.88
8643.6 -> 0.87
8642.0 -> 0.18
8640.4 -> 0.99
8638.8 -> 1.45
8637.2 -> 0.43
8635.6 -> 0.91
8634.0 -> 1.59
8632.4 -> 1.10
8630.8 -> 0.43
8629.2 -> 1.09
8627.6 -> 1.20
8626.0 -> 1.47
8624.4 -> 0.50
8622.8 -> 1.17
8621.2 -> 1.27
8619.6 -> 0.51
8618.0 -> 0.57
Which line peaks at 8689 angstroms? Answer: [S II] 6716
